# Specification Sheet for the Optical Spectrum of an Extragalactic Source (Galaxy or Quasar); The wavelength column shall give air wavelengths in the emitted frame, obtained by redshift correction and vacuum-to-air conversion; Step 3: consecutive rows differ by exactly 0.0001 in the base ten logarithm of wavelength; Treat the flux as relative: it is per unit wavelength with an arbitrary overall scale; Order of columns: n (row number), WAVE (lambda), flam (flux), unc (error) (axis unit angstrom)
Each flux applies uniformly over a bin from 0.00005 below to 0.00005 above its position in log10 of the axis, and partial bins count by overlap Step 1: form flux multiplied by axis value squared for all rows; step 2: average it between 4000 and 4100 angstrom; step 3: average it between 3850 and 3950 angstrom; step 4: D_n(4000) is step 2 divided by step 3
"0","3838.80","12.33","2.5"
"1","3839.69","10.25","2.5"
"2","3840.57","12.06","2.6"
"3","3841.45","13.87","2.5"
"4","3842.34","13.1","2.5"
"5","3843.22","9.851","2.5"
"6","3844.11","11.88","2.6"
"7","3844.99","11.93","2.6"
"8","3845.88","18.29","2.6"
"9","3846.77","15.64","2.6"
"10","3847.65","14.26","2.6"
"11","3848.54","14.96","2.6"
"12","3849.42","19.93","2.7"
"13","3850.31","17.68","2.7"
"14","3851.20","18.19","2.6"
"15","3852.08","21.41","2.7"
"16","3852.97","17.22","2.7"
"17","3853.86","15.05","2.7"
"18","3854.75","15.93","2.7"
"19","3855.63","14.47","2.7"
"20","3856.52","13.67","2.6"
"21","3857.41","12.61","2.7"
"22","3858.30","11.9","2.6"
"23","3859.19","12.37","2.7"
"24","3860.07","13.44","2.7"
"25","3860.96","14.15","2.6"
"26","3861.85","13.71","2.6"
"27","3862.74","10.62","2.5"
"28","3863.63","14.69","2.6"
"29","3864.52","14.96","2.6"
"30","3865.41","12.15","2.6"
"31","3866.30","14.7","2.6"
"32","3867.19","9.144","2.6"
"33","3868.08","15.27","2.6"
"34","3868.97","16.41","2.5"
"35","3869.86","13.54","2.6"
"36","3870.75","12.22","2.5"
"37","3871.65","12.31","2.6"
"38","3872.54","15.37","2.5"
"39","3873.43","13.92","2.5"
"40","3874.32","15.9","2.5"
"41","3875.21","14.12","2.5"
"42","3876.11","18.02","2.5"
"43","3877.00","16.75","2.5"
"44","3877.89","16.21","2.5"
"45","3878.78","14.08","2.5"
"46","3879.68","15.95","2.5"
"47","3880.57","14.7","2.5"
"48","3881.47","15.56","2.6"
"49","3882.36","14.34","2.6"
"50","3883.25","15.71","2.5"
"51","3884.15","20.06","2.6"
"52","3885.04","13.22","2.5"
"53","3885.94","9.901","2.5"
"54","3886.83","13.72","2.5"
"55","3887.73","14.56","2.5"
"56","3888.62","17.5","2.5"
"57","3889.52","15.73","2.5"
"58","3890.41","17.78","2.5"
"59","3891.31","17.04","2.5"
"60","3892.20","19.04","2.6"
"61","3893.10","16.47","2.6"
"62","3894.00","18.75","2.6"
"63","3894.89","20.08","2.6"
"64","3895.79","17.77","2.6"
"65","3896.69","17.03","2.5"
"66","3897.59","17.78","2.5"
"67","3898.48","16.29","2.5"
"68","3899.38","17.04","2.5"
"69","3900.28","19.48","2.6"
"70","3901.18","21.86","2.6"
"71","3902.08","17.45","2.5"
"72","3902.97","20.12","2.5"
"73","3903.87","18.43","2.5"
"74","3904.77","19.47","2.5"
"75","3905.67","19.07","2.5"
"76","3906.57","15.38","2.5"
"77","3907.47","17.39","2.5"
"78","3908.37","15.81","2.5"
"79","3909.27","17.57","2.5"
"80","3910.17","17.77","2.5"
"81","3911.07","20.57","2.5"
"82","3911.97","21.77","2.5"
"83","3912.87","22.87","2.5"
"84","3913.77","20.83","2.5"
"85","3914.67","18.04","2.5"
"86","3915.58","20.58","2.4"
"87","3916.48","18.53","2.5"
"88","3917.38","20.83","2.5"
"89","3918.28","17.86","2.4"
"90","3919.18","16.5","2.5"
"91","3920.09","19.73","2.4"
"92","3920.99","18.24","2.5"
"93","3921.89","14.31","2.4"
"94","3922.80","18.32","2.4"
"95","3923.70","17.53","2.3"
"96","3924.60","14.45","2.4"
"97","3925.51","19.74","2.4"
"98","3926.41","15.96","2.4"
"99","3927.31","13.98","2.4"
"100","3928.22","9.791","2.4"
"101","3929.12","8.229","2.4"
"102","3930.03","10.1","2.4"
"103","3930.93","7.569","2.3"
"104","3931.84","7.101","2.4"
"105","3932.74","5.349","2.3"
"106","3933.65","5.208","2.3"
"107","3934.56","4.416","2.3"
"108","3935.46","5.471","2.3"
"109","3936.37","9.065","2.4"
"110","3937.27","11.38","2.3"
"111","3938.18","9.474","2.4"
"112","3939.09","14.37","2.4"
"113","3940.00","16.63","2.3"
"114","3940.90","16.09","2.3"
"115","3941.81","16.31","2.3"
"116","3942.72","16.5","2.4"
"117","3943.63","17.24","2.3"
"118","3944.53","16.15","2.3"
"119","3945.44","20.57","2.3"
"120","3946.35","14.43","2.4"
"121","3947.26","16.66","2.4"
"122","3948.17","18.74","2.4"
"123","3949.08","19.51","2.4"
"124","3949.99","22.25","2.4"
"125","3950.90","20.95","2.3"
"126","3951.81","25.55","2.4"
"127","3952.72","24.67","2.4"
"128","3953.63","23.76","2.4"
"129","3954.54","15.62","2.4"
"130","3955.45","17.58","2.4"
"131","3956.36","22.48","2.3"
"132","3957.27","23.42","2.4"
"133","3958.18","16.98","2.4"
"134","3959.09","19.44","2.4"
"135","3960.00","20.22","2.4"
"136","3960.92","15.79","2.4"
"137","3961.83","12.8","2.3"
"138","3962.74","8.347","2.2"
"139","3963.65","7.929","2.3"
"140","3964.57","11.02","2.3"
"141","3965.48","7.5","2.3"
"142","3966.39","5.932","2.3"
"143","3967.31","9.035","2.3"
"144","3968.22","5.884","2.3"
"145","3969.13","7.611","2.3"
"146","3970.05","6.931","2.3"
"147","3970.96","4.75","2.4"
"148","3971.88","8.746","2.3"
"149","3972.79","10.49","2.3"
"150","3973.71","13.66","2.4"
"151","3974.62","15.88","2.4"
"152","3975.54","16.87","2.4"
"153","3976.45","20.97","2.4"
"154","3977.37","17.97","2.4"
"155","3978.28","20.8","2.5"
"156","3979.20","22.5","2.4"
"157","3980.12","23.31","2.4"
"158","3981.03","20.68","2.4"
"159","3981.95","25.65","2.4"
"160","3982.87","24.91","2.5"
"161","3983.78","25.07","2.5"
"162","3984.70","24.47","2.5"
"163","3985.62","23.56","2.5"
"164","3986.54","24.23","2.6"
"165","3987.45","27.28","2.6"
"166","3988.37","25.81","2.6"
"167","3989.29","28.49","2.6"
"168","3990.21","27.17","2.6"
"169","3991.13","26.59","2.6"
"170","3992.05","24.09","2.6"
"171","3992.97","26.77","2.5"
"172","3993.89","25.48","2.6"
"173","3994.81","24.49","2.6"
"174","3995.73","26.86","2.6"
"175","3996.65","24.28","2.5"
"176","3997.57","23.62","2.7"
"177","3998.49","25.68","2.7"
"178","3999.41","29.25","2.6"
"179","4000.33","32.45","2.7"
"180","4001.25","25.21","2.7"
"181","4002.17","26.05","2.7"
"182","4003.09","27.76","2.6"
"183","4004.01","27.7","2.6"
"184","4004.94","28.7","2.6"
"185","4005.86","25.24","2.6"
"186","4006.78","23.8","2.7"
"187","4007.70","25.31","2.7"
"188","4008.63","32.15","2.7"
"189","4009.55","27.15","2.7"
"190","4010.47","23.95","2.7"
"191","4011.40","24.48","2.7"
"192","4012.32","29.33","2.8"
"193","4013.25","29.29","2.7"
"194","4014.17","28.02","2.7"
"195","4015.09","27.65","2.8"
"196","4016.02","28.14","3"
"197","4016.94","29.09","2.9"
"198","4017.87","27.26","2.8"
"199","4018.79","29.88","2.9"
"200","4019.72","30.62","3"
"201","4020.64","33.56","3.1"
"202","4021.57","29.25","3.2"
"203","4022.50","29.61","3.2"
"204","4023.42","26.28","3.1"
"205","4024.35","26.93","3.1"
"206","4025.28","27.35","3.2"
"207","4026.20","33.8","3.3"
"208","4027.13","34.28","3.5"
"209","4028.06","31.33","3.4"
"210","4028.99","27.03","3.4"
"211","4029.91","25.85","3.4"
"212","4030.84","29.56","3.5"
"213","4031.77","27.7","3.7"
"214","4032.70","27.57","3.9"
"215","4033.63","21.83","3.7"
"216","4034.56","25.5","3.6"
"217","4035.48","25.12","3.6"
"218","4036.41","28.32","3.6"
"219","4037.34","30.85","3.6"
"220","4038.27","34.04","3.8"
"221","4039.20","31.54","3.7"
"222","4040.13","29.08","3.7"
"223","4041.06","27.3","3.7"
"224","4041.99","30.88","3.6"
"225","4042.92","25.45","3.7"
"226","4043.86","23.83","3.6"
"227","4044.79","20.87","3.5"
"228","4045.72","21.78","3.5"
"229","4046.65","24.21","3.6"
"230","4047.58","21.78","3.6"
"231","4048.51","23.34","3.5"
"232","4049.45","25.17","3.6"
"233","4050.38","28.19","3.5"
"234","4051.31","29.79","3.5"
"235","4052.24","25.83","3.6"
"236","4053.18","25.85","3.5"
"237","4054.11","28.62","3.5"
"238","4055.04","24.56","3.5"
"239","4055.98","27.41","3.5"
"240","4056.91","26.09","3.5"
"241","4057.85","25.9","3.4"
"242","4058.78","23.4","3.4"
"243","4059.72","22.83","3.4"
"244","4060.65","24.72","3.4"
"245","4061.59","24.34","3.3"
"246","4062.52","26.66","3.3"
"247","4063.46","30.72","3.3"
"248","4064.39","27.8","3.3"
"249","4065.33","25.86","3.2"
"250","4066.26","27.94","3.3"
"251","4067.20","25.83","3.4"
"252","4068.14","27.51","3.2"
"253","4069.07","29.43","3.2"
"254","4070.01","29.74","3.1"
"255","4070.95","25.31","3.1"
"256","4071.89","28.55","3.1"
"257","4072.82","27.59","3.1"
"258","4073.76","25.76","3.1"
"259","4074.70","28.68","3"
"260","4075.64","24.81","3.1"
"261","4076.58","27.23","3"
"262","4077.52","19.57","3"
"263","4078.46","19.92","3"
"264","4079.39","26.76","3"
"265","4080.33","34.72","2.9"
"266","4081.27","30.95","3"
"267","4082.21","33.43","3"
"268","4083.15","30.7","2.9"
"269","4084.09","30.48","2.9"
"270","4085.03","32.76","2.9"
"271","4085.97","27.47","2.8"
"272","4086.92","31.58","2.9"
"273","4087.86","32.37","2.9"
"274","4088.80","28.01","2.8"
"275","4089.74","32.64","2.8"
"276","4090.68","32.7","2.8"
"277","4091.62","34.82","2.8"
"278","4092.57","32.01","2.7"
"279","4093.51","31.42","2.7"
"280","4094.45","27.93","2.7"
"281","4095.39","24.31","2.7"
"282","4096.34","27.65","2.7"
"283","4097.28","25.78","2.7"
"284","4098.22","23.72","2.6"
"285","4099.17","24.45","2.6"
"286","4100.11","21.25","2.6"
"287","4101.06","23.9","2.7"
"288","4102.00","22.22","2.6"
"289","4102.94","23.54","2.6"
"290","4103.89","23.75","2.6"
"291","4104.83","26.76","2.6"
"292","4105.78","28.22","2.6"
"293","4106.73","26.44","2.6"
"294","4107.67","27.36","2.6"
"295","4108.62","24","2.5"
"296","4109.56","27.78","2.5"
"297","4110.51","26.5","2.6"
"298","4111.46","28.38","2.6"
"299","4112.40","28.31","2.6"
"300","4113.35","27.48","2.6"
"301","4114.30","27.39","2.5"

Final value 1.9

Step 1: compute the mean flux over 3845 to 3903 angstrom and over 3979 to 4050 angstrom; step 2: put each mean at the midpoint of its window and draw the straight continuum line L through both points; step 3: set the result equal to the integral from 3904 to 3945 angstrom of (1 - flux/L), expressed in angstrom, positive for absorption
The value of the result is 9.2 angstrom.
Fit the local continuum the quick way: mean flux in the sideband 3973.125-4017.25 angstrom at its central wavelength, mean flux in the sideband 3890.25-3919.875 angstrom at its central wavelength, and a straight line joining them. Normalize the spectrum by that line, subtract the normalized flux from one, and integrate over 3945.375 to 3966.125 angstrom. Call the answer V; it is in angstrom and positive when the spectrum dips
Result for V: 4.4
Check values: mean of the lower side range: 18.6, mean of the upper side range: 25.1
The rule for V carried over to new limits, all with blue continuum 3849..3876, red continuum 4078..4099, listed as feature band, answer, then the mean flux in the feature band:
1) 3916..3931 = 2.41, 15.6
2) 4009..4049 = -3.31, 27.7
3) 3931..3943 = 5.65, 10.4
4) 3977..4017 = -4.04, 25.9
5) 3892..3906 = -1.21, 18.5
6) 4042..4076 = 1.91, 26.1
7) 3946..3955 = 0.07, 20.3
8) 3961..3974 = 7.71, 8.76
